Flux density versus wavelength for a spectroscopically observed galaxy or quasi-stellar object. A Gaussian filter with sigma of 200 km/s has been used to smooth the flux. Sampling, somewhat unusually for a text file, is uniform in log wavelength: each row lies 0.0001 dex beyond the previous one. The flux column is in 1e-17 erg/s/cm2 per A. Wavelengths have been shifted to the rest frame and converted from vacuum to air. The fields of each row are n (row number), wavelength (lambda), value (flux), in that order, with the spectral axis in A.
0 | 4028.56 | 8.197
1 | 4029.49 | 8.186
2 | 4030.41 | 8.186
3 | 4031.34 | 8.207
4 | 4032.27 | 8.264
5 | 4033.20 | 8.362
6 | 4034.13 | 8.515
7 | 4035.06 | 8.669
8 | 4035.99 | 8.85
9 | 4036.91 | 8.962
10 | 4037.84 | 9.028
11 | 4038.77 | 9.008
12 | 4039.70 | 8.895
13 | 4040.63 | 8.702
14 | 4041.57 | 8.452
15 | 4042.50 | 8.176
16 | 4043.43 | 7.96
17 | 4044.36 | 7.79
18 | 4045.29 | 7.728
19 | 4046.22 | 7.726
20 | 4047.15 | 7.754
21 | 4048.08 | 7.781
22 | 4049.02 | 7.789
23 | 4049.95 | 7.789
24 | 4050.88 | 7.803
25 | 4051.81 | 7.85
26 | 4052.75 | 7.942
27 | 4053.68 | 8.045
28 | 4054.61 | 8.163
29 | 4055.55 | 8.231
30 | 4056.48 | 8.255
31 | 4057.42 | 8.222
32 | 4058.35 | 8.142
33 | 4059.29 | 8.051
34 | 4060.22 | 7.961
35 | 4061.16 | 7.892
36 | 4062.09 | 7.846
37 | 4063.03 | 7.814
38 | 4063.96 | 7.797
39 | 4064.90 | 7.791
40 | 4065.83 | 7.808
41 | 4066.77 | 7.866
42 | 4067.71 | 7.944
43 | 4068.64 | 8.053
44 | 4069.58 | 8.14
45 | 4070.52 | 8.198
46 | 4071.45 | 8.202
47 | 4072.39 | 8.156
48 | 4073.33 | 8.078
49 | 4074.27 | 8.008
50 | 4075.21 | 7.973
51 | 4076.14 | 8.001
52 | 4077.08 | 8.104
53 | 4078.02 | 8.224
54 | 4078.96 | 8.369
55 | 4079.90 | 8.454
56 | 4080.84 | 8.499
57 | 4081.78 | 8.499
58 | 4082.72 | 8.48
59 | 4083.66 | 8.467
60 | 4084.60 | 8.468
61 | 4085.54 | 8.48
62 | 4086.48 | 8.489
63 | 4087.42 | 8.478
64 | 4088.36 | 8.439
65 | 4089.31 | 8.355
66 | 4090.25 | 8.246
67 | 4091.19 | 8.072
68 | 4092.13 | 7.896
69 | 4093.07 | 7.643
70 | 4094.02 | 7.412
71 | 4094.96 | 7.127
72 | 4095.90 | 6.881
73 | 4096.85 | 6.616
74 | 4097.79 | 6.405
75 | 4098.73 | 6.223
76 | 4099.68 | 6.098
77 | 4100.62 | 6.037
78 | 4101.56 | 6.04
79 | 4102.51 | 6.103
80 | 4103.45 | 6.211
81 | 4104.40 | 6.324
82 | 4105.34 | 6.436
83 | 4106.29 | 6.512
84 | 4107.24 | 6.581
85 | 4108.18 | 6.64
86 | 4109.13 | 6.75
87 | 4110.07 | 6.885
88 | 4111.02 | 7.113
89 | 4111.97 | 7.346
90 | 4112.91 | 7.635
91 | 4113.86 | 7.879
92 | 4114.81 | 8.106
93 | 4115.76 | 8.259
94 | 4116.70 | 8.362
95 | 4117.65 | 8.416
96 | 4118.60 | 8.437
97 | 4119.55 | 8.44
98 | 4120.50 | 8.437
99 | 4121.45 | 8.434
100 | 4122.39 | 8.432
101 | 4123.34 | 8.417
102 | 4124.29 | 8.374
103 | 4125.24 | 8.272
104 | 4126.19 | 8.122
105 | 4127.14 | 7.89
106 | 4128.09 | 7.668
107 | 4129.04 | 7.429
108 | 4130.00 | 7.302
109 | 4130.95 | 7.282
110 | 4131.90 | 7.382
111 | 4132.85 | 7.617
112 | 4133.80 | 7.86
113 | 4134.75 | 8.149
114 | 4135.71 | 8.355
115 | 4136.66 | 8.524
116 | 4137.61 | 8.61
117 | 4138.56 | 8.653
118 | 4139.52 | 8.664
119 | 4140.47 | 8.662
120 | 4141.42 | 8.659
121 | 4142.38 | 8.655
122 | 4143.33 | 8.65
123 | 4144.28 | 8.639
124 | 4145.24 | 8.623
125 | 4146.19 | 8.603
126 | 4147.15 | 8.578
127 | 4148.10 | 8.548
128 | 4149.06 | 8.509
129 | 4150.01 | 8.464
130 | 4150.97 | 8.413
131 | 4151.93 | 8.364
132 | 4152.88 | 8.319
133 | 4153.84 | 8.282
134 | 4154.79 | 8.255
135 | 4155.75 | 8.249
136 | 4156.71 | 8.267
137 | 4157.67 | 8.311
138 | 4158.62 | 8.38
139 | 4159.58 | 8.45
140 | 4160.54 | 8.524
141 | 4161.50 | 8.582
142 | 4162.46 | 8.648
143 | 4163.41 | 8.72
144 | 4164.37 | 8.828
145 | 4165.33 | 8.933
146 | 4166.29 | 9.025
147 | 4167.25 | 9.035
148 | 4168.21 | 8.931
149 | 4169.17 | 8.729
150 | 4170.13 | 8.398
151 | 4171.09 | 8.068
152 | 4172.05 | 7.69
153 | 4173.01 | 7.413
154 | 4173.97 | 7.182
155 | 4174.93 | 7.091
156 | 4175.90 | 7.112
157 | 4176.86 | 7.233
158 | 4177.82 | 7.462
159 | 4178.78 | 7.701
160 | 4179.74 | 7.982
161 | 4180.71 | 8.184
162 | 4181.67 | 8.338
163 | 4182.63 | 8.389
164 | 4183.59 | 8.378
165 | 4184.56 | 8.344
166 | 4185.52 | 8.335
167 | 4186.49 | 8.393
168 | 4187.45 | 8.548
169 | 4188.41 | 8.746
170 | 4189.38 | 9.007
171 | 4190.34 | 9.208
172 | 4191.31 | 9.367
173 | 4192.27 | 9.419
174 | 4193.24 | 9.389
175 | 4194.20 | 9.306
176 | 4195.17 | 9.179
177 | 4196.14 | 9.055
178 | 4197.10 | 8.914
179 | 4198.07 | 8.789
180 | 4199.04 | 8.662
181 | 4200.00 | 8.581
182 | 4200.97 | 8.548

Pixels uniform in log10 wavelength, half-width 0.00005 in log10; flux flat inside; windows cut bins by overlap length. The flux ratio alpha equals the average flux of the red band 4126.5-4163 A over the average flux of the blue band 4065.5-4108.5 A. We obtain 1.1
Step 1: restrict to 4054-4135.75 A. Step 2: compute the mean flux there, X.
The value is 7.75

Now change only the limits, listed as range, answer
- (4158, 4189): 8.25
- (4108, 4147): 8.08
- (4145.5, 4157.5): 8.4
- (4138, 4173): 8.52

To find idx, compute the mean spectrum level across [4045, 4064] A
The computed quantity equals 7.94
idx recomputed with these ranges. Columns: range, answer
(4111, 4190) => 8.25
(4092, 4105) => 6.61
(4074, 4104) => 7.64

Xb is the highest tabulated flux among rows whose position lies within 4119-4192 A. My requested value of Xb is 9.367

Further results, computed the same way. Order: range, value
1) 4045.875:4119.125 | 8.499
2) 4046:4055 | 8.163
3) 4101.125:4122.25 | 8.44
